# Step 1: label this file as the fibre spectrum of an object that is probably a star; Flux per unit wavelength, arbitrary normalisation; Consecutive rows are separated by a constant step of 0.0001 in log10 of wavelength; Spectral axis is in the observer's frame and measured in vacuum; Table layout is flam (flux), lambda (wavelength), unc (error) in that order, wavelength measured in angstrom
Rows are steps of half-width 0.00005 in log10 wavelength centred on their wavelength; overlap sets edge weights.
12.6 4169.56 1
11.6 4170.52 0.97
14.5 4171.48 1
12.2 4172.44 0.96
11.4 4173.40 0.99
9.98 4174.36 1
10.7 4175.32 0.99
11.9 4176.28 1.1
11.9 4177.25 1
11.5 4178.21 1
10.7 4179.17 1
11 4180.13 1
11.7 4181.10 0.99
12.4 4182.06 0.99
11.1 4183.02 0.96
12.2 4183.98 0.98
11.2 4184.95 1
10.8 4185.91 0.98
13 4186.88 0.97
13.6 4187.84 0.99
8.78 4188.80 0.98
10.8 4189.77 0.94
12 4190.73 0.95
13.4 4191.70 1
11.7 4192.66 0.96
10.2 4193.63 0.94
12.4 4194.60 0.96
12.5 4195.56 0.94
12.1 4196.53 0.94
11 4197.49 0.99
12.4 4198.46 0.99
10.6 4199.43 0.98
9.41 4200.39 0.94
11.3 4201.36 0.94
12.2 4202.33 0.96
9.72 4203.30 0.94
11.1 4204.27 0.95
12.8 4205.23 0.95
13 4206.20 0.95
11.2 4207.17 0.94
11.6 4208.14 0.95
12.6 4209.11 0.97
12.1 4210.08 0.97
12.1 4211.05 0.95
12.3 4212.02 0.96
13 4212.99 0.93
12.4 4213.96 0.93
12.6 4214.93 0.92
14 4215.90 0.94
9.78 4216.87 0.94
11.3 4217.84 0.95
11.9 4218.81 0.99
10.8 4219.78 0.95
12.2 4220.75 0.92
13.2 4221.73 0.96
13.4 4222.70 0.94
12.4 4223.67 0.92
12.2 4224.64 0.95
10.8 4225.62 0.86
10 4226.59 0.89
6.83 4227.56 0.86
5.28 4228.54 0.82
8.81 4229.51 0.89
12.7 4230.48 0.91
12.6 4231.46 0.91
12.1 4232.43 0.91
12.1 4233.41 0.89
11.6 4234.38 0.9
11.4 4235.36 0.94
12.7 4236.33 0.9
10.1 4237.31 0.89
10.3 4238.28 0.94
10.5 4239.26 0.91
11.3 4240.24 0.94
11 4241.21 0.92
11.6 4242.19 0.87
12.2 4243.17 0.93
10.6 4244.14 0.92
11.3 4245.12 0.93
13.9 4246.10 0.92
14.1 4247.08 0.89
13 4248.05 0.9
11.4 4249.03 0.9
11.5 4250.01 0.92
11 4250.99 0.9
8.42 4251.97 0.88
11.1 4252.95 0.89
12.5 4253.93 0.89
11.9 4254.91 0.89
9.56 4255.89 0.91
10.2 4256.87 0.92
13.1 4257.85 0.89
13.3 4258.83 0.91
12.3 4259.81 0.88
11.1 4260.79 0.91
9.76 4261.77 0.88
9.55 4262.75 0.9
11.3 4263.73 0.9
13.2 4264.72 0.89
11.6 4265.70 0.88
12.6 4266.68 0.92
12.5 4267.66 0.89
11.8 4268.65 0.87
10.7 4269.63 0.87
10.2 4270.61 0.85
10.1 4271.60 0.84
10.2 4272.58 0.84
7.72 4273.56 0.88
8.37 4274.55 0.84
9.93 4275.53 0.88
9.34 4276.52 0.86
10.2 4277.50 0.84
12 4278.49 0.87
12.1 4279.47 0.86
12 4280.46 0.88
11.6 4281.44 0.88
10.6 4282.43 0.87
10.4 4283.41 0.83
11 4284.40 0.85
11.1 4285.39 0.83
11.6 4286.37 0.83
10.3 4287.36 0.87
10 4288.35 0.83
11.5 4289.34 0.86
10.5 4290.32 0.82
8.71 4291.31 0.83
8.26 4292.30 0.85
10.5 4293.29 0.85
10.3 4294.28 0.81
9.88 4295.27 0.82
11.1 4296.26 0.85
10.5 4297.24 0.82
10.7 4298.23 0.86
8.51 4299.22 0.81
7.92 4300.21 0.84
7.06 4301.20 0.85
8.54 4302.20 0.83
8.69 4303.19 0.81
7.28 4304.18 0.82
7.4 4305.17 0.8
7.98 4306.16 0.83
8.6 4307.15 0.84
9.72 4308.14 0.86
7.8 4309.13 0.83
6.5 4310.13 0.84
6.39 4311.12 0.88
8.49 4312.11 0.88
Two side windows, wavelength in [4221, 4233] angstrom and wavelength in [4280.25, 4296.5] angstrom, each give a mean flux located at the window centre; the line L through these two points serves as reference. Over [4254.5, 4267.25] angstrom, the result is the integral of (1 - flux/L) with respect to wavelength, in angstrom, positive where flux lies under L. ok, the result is -1.0 angstrom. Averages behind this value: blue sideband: 10.9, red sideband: 10.5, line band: 11.5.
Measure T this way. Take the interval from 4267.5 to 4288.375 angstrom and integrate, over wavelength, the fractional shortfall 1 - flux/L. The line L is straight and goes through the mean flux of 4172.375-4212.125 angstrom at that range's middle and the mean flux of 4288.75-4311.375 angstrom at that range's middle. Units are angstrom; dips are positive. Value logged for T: -2.6 angstrom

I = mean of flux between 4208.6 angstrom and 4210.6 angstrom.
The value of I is 12.3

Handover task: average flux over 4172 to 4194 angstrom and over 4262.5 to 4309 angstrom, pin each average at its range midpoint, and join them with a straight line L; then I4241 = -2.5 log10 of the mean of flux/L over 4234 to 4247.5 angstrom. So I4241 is -0.09 mag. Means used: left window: 11.5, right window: 10.1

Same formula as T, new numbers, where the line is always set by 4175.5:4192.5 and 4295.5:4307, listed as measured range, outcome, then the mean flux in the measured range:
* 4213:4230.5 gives -0.7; 11.2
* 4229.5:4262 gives -4.7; 11.6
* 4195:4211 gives -0.7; 11.6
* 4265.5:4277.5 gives -1.2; 10.4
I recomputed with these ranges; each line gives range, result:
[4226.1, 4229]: 7.4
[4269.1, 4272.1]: 10.4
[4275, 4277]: 9.61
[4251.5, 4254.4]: 10.7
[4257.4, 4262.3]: 11.9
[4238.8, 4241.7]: 10.9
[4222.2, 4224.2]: 12.9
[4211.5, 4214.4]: 12.6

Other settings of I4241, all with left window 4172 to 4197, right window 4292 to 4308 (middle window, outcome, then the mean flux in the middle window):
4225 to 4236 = 0.010 mag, 10.4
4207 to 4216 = -0.130 mag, 12.4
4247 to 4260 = -0.157 mag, 11.6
